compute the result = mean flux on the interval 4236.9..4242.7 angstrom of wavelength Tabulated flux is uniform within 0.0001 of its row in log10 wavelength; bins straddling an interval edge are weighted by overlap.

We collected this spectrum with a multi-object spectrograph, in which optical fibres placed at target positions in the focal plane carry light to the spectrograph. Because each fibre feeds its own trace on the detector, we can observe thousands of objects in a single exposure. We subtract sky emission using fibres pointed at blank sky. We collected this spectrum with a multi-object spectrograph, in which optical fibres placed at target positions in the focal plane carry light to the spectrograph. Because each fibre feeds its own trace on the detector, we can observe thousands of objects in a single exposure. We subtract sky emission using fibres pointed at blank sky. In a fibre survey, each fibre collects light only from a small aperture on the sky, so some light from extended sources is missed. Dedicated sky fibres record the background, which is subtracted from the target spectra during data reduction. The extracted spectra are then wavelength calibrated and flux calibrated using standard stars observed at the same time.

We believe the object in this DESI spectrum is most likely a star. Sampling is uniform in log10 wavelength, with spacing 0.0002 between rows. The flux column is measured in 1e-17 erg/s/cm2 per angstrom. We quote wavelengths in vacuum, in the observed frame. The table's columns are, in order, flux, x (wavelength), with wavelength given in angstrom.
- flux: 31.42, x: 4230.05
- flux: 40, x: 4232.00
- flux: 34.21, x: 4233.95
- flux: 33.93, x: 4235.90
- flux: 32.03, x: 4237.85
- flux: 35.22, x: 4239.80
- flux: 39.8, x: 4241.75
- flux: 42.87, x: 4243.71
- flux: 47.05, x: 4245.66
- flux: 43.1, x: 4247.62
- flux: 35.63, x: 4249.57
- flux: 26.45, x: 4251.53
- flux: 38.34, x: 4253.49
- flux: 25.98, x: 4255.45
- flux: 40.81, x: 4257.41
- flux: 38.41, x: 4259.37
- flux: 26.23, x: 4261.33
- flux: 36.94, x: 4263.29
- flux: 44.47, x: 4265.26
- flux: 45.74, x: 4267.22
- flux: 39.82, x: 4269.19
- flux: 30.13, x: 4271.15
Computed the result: 35.7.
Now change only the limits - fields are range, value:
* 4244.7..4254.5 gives 38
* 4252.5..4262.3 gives 34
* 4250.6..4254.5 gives 32.4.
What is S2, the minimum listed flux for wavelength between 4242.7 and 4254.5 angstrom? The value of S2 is 26.45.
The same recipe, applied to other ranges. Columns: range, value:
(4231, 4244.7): 32.03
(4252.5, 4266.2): 25.98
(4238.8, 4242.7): 35.22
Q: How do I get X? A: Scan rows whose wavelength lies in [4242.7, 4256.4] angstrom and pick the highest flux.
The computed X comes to 47.05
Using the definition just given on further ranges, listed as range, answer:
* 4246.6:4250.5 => 43.1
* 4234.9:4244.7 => 42.87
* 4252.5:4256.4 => 38.34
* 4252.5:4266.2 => 44.47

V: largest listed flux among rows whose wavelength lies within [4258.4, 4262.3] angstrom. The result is 38.41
